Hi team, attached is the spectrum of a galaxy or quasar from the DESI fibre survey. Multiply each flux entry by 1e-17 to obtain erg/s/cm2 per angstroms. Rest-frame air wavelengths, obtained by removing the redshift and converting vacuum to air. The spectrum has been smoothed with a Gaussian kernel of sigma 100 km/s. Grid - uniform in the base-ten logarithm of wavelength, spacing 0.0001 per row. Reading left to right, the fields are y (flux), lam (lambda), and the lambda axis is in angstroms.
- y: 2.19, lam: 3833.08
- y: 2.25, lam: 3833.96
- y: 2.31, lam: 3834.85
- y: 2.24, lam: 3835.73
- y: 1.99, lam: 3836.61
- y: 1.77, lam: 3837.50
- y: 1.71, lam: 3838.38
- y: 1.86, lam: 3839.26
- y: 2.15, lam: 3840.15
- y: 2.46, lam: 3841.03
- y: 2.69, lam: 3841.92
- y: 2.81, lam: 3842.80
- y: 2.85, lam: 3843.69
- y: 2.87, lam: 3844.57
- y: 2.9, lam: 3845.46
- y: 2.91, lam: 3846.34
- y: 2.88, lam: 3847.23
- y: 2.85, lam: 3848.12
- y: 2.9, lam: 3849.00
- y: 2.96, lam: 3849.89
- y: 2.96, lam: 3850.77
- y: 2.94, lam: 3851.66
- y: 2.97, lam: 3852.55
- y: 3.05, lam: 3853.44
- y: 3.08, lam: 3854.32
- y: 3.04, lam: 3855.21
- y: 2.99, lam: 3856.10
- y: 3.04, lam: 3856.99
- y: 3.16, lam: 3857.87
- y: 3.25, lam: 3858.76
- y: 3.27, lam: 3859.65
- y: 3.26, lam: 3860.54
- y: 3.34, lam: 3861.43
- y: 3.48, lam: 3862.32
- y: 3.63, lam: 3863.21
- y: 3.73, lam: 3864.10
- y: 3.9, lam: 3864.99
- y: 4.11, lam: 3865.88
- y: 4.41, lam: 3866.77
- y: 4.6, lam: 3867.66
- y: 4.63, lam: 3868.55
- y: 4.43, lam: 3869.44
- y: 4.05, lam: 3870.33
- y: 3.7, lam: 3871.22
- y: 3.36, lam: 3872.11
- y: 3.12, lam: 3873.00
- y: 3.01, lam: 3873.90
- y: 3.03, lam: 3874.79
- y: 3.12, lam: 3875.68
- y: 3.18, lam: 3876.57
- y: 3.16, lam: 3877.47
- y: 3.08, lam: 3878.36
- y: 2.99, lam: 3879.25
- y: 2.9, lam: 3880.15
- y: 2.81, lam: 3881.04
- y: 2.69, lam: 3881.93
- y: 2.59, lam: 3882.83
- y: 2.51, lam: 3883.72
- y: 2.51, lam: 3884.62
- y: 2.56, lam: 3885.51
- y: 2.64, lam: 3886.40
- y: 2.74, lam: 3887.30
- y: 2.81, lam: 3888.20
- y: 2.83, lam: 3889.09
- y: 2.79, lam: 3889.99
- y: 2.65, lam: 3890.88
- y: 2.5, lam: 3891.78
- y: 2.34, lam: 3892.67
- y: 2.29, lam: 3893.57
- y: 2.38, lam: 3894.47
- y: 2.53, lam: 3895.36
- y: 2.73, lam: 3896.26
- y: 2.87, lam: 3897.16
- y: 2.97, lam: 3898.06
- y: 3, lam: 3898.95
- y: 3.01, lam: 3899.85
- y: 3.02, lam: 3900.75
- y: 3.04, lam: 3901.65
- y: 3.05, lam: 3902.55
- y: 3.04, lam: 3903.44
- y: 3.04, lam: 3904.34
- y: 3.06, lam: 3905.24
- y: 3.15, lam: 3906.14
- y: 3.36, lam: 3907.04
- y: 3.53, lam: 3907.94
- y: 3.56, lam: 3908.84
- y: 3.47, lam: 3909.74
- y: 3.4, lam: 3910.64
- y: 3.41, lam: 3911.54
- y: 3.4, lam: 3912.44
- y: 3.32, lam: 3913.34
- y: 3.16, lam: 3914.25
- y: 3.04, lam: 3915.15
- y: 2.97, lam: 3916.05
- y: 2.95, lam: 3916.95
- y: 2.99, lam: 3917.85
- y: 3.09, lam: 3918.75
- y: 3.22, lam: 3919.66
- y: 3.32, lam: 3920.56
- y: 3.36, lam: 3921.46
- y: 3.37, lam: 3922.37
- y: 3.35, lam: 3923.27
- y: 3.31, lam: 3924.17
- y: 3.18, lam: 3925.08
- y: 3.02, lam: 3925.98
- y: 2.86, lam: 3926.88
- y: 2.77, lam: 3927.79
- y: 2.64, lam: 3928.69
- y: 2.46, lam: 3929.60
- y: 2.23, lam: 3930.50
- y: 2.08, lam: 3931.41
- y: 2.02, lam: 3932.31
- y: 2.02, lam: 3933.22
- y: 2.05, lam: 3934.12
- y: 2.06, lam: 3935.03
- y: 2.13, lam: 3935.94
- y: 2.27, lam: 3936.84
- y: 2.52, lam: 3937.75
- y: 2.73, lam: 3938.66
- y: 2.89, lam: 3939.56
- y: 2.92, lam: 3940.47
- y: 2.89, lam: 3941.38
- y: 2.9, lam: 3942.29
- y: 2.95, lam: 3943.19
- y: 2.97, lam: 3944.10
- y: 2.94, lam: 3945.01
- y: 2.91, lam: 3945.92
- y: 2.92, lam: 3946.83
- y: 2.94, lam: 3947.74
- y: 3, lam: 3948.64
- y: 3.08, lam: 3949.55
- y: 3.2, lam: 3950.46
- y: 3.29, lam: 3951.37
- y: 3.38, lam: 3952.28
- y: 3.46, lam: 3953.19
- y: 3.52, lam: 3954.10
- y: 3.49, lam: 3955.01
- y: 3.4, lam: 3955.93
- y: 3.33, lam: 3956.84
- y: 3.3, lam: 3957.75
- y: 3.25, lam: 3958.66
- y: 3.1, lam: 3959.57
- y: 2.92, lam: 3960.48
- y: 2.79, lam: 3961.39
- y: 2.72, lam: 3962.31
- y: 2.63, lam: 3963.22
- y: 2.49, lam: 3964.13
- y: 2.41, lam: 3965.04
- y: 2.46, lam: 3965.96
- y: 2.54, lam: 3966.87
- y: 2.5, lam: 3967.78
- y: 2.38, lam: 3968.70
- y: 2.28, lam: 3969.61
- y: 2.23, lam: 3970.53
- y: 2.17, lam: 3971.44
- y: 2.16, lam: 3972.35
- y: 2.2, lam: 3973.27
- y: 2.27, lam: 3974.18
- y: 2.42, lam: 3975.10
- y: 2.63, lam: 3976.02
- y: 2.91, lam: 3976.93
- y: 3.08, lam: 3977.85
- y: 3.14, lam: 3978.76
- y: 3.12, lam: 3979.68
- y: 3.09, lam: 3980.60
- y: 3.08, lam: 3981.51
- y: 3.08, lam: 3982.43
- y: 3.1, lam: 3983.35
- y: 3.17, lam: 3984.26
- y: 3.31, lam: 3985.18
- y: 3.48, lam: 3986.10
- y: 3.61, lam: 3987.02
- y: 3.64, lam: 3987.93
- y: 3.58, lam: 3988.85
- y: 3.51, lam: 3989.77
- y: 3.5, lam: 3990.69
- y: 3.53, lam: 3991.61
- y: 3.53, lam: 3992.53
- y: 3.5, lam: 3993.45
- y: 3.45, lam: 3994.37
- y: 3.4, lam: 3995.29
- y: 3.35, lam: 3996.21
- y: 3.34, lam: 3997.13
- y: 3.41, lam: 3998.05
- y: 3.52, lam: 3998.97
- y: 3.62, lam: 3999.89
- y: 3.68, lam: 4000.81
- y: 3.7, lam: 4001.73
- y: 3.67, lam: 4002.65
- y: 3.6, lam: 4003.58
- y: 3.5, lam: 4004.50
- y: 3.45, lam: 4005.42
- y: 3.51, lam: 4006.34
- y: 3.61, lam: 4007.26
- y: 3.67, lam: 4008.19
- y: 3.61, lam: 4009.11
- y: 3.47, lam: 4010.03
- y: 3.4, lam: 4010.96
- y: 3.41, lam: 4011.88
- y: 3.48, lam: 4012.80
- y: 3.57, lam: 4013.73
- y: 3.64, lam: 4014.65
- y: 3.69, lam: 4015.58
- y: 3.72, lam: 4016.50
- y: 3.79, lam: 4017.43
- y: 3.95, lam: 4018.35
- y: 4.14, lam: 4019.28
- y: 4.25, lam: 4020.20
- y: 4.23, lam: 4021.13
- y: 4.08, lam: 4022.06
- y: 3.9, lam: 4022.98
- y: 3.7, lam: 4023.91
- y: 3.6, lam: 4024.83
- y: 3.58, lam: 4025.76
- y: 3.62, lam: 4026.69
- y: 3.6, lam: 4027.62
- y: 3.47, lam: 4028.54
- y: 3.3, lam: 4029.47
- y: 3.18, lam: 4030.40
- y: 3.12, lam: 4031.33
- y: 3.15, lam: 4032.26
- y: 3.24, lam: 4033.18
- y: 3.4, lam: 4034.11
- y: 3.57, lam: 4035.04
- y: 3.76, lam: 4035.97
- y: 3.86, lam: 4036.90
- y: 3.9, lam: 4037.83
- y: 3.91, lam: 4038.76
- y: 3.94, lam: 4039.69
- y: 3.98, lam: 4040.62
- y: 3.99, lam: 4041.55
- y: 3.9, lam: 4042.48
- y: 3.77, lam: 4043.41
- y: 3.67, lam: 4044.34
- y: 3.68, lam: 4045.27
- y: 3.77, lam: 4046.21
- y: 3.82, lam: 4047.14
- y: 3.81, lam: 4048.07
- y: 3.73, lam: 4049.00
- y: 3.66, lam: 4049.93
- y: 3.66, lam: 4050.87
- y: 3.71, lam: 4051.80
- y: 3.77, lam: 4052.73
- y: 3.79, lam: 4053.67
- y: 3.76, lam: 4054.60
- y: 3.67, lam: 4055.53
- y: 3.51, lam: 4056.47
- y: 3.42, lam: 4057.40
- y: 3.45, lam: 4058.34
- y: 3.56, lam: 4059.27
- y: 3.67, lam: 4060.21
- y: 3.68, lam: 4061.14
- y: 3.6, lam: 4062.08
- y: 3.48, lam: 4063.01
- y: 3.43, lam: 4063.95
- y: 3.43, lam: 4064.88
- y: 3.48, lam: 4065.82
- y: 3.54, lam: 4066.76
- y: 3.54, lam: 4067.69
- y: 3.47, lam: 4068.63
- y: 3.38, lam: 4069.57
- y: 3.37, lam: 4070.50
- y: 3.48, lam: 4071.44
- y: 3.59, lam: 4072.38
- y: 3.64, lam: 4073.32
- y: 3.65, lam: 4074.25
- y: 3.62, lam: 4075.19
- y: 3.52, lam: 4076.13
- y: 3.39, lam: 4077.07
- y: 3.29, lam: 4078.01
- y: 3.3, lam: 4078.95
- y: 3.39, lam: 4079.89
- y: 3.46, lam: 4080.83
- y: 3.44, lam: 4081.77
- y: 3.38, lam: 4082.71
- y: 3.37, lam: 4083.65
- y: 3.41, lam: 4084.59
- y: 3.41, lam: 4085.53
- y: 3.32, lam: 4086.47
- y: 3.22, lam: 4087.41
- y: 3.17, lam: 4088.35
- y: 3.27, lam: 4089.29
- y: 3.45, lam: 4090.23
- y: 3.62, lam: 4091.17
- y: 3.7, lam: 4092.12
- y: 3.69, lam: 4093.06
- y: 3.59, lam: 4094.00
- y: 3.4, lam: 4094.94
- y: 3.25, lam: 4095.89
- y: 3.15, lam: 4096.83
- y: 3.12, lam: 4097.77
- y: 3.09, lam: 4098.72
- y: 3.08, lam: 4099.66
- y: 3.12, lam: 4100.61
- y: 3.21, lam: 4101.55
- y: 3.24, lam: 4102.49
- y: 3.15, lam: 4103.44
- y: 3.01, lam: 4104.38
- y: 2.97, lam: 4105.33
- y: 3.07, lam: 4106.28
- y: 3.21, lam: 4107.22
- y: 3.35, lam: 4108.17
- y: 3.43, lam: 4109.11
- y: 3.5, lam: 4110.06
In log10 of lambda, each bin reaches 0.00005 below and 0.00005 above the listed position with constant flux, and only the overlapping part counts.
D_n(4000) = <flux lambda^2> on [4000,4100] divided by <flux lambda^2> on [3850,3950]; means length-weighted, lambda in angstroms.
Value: 1.27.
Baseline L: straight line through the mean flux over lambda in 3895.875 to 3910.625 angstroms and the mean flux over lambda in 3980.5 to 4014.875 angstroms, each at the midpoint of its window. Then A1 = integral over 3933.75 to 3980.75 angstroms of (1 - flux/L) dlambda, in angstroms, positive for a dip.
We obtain 7.49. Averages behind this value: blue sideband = 3.13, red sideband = 3.47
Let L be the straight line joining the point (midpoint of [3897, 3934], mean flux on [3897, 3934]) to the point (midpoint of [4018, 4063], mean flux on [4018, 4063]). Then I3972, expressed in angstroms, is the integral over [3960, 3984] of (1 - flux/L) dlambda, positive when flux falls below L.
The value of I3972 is 4.9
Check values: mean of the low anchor 3.02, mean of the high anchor 3.69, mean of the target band 2.65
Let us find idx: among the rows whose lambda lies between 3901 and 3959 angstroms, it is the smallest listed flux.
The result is 2.02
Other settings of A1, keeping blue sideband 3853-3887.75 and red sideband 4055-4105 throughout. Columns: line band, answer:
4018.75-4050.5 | -3.1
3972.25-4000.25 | 1.3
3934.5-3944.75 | 2.1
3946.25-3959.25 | 0.3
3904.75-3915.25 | -0.1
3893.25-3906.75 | 1.7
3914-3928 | 0.8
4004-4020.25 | -1.3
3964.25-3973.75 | 2.9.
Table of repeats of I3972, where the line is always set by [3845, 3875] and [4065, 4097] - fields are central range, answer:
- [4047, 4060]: -0.9 angstroms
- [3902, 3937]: 4.7 angstroms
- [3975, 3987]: 1.2 angstroms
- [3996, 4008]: -0.4 angstroms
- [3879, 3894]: 3.3 angstroms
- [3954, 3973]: 3.7 angstroms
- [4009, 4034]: -1.4 angstroms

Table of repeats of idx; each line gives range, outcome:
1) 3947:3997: 2.16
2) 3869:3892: 2.5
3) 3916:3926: 2.95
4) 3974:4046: 2.27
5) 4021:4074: 3.12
